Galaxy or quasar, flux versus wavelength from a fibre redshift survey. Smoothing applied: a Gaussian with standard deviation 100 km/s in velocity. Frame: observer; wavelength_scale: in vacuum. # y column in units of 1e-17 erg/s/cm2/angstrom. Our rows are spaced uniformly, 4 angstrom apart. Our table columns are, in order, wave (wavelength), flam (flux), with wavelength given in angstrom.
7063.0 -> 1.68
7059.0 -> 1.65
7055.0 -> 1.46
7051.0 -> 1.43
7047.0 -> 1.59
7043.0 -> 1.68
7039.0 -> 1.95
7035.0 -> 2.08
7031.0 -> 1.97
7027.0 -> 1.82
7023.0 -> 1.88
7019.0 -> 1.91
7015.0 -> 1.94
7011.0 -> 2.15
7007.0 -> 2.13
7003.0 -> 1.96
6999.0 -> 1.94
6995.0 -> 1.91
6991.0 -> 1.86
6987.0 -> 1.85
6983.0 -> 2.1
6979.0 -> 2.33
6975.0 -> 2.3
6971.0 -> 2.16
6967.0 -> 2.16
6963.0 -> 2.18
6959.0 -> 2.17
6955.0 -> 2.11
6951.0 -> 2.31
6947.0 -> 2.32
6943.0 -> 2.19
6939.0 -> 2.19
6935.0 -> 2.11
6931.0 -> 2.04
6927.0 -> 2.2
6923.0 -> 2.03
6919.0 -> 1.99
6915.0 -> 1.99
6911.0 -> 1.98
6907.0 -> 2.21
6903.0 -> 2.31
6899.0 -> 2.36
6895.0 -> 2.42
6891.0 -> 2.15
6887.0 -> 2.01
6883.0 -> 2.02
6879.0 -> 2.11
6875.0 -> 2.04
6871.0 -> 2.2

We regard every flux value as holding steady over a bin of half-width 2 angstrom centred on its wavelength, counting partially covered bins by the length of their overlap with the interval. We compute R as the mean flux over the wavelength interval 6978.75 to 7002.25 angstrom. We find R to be 1.97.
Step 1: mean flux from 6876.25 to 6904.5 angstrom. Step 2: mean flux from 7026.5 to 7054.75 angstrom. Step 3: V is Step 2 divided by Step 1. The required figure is 0.81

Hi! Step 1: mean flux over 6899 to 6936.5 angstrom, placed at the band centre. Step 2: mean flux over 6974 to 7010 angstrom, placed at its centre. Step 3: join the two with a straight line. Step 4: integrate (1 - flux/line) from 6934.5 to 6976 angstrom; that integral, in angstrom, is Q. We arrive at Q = -2.6 angstrom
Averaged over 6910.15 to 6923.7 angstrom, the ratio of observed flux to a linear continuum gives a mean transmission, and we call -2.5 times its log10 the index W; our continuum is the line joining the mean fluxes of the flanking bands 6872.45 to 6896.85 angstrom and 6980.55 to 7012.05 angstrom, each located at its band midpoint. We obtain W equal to 0.047 mag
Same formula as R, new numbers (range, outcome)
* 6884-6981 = 2.17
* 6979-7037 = 1.98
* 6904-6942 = 2.09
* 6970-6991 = 2.12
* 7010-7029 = 1.93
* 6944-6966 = 2.21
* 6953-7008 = 2.08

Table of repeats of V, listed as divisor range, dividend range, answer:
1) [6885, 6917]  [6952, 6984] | 1.01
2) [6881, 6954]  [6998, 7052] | 0.88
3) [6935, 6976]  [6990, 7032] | 0.89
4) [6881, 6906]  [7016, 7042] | 0.87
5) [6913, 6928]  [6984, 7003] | 0.93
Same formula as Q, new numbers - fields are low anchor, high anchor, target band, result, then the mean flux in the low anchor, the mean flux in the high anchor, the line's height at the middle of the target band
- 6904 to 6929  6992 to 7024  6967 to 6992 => -1.3 angstrom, 2.08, 1.98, 2.01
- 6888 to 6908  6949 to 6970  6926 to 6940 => 0.6 angstrom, 2.28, 2.18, 2.23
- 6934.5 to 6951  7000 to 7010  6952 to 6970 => 0.1 angstrom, 2.22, 2.04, 2.17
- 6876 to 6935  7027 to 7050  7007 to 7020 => -1.0 angstrom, 2.13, 1.83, 1.89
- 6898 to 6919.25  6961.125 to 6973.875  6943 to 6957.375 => -0.5 angstrom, 2.14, 2.18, 2.17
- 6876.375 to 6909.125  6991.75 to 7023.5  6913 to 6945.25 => 0.5 angstrom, 2.19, 1.98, 2.13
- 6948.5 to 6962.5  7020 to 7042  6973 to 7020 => 0.4 angstrom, 2.2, 1.93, 2.05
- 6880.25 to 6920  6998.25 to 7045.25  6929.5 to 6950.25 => -1.0 angstrom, 2.15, 1.95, 2.08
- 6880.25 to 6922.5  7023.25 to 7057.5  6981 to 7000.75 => -0.4 angstrom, 2.14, 1.75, 1.89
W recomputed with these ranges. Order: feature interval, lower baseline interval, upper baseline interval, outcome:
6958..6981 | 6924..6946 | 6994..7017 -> -0.07 mag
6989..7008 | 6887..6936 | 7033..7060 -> -0.06 mag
